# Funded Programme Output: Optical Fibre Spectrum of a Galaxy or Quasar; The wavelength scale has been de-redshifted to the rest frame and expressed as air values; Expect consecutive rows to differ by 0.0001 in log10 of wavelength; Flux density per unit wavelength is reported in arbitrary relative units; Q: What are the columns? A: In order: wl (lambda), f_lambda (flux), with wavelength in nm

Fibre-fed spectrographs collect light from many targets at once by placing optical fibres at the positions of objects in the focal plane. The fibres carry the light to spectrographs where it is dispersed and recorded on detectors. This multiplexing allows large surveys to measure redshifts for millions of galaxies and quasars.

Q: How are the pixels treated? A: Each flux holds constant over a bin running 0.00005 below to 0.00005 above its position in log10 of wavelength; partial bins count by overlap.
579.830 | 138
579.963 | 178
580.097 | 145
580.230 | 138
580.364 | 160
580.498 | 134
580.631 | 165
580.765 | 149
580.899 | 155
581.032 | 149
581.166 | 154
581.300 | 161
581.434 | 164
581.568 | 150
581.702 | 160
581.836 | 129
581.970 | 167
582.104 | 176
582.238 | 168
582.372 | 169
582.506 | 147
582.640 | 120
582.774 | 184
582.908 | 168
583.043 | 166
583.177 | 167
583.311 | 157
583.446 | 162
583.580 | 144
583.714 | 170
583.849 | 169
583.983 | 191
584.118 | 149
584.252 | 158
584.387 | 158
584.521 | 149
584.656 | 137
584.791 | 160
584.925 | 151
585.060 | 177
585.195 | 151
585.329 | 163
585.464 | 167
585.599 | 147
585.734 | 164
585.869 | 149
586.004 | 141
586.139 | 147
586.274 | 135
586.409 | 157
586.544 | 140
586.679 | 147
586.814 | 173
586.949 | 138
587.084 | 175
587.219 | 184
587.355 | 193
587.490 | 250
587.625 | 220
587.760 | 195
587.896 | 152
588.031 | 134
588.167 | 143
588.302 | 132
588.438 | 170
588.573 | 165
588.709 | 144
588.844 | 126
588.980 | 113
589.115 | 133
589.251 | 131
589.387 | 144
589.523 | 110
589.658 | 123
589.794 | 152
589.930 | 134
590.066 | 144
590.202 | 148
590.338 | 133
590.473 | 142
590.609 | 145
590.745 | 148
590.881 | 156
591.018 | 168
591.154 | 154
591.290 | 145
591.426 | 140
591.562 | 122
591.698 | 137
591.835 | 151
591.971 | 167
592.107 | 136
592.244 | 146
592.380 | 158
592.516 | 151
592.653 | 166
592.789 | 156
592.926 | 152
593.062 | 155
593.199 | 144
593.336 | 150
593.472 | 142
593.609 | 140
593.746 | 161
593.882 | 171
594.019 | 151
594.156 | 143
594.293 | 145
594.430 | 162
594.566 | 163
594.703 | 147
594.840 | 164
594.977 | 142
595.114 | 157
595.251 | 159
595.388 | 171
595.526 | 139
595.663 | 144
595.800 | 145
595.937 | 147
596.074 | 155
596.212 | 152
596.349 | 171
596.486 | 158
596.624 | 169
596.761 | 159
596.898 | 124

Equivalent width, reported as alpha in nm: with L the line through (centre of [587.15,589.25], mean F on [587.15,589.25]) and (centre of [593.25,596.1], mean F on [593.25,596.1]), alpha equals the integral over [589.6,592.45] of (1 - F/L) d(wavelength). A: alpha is 0.23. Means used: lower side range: 163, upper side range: 152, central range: 145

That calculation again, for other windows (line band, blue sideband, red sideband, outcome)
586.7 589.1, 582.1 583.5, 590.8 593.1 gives -0.132 nm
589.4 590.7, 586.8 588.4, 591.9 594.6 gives 0.217 nm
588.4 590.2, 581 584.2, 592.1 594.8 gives 0.208 nm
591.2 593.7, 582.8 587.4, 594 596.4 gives 0.110 nm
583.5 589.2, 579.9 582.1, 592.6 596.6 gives -0.168 nm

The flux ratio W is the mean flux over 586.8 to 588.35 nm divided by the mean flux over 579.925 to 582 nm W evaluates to 1.14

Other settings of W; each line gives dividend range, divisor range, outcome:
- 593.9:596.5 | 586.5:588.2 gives 0.88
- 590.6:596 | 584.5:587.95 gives 0.92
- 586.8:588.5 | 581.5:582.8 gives 1.11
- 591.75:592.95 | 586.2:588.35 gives 0.92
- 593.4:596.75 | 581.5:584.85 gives 0.97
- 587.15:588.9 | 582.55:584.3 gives 1.05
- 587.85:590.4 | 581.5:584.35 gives 0.86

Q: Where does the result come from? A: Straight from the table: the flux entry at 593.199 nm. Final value 144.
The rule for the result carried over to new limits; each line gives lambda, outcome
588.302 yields 132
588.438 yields 170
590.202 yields 148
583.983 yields 191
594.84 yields 164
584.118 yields 149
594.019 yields 151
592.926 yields 152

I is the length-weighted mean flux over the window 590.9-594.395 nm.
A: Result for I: 150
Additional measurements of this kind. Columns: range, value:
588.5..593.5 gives 144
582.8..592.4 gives 154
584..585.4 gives 157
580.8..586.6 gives 157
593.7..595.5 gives 156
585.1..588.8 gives 162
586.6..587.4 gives 167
